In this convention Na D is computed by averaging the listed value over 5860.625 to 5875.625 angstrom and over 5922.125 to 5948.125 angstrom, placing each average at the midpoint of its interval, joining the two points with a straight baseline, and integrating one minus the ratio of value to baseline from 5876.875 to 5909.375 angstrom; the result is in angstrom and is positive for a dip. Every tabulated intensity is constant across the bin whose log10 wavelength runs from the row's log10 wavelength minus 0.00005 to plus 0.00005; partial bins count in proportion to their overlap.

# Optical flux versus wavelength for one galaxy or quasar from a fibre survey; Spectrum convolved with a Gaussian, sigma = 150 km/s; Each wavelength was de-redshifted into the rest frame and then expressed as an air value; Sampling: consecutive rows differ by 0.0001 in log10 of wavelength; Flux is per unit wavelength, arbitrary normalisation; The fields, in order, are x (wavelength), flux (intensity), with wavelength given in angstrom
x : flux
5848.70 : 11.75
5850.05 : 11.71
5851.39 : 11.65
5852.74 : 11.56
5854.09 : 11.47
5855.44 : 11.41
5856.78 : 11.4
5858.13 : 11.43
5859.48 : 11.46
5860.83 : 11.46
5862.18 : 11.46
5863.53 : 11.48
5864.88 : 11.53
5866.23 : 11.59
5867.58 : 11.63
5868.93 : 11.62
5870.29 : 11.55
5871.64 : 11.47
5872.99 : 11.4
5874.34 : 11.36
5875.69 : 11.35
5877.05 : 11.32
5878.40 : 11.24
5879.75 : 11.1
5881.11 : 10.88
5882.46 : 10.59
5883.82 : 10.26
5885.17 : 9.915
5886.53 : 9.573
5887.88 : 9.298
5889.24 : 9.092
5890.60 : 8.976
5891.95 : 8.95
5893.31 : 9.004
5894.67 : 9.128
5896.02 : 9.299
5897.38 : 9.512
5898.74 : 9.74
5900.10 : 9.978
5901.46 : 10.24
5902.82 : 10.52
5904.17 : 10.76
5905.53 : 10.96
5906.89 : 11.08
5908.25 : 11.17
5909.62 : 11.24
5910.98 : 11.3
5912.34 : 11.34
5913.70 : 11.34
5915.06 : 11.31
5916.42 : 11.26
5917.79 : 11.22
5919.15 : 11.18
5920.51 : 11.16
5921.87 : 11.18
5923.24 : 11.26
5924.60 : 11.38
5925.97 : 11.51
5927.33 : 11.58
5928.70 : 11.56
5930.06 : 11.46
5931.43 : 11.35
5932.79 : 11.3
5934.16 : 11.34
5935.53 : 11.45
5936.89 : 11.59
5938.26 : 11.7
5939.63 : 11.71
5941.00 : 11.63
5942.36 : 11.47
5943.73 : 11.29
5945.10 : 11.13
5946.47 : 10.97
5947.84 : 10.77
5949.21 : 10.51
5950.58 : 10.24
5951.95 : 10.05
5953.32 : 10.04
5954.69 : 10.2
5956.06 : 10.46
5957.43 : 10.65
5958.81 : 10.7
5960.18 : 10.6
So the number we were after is 3.85 angstrom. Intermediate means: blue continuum 11.5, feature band 10.1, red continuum 11.4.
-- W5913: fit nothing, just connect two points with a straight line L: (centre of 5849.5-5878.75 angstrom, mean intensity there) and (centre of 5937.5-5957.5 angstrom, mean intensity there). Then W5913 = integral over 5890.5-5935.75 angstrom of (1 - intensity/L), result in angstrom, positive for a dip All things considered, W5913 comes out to 1.3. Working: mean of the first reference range 11.5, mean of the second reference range 10.9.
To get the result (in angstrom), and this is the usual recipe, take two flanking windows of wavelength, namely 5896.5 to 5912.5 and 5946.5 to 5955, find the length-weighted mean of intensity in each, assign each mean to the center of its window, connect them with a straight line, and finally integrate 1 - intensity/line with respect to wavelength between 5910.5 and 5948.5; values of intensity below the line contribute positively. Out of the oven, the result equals -3.2 angstrom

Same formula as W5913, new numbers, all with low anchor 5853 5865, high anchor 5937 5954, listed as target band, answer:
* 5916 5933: -0.38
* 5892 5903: 1.61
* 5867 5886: 0.43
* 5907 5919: -0.11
